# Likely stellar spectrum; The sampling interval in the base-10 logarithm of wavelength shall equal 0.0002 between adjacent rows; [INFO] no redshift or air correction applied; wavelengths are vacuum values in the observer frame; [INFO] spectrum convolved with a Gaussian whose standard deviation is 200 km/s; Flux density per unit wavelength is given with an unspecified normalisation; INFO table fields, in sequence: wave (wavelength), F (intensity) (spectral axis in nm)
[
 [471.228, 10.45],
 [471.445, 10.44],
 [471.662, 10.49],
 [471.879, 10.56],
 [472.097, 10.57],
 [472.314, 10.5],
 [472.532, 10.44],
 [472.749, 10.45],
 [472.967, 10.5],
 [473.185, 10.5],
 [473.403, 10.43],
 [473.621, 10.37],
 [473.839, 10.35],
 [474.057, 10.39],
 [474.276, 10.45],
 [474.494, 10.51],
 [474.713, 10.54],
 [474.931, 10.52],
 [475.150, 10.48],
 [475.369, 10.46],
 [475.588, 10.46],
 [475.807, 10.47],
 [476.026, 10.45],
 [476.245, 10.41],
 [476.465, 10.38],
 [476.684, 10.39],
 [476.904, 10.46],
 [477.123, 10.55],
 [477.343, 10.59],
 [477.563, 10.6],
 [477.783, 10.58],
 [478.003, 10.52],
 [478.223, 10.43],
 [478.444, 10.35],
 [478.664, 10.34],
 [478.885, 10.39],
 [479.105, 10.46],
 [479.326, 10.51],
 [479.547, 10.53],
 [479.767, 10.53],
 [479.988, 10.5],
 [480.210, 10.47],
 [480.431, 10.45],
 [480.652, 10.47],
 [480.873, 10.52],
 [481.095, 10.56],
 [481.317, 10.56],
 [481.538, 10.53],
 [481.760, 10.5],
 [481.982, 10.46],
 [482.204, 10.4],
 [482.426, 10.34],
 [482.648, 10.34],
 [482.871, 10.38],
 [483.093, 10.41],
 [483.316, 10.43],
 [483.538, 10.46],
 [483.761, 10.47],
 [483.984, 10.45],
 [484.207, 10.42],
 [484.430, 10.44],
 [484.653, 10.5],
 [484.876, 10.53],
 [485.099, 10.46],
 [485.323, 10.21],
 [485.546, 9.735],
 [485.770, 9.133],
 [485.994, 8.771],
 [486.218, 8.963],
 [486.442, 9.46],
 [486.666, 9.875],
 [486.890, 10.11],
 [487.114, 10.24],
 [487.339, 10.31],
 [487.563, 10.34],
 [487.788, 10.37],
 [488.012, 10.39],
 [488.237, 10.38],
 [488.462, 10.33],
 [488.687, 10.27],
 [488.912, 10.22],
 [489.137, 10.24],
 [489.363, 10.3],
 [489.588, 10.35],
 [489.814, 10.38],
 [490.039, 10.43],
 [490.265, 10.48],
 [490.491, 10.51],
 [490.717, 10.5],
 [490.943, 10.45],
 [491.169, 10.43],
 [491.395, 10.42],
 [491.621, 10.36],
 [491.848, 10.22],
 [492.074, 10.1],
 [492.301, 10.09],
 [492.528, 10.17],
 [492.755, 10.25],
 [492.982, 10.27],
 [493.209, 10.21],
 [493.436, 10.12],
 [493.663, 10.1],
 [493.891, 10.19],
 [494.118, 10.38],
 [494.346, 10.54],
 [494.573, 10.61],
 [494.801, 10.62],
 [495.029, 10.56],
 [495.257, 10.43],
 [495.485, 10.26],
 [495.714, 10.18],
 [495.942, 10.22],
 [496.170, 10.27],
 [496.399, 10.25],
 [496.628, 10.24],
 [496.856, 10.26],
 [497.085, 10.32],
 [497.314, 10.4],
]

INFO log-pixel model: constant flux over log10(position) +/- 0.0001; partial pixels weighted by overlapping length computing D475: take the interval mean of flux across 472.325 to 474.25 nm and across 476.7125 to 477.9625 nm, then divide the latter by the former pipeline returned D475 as 1.0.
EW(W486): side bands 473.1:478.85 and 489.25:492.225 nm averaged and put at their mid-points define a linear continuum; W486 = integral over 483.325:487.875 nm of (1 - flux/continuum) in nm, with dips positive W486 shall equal 0.15 nm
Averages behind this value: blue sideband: 10.5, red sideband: 10.4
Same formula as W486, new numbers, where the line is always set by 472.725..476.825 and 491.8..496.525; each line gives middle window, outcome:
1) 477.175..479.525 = -0.01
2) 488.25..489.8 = 0.00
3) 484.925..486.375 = 0.11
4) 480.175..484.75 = -0.03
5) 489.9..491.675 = -0.02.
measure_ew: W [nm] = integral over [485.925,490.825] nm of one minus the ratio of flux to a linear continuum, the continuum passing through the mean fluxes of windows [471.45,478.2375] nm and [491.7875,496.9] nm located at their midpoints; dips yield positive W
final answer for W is 0.09 nm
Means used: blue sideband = 10.5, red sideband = 10.3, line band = 10.2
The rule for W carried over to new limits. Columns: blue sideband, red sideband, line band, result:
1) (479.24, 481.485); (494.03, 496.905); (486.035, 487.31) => 0.090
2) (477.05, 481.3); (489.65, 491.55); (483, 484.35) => 0.004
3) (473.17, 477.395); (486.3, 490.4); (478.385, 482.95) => -0.040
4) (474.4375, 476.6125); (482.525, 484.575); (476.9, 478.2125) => -0.012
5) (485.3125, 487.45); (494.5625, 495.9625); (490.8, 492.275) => -0.034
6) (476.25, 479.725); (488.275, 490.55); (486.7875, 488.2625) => 0.009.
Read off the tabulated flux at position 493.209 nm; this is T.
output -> 10.21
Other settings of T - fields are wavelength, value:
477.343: 10.59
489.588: 10.35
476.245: 10.41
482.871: 10.38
